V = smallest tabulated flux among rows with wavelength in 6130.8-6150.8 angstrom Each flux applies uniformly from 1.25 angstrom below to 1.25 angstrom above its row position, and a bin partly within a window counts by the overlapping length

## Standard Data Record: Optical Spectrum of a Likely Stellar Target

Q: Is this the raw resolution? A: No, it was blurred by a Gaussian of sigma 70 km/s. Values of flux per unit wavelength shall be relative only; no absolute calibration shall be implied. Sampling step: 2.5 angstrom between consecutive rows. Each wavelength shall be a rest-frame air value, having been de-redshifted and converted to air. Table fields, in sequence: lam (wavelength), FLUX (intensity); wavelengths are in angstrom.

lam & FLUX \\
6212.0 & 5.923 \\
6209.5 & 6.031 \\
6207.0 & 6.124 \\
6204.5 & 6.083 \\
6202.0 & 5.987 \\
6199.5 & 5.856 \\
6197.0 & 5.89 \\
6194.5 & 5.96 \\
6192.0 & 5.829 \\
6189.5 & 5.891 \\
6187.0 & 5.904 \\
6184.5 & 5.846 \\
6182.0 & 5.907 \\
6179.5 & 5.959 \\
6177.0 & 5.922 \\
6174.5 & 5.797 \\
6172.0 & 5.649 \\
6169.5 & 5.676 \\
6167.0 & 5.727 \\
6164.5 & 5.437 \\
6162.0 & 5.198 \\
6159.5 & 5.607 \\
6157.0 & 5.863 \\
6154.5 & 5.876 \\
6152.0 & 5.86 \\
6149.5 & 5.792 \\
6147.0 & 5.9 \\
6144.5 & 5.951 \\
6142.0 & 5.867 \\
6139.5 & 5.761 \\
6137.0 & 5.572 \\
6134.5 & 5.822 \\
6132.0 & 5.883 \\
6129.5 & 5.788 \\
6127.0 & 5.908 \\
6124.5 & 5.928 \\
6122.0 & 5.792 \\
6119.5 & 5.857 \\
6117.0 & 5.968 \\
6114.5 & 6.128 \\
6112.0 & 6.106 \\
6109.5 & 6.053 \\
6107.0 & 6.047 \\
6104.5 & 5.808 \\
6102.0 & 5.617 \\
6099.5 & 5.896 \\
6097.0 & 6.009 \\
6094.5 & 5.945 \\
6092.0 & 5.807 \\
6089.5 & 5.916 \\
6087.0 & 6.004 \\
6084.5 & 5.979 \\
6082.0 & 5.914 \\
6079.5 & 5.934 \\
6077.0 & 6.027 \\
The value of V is 5.572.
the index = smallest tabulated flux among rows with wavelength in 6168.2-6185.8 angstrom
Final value 5.649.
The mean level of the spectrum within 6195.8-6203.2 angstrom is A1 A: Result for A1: 5.91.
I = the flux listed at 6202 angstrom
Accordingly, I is 5.987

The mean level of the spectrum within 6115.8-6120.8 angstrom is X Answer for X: 5.91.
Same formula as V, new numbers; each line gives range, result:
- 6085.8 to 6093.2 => 5.807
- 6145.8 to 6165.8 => 5.198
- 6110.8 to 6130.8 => 5.788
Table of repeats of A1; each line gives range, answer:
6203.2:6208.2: 6.1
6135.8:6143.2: 5.73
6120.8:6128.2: 5.88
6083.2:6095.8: 5.93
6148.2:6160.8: 5.8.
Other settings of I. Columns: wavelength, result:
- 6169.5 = 5.676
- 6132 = 5.883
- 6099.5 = 5.896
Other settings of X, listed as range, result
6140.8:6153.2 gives 5.87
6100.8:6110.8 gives 5.88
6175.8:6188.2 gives 5.91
